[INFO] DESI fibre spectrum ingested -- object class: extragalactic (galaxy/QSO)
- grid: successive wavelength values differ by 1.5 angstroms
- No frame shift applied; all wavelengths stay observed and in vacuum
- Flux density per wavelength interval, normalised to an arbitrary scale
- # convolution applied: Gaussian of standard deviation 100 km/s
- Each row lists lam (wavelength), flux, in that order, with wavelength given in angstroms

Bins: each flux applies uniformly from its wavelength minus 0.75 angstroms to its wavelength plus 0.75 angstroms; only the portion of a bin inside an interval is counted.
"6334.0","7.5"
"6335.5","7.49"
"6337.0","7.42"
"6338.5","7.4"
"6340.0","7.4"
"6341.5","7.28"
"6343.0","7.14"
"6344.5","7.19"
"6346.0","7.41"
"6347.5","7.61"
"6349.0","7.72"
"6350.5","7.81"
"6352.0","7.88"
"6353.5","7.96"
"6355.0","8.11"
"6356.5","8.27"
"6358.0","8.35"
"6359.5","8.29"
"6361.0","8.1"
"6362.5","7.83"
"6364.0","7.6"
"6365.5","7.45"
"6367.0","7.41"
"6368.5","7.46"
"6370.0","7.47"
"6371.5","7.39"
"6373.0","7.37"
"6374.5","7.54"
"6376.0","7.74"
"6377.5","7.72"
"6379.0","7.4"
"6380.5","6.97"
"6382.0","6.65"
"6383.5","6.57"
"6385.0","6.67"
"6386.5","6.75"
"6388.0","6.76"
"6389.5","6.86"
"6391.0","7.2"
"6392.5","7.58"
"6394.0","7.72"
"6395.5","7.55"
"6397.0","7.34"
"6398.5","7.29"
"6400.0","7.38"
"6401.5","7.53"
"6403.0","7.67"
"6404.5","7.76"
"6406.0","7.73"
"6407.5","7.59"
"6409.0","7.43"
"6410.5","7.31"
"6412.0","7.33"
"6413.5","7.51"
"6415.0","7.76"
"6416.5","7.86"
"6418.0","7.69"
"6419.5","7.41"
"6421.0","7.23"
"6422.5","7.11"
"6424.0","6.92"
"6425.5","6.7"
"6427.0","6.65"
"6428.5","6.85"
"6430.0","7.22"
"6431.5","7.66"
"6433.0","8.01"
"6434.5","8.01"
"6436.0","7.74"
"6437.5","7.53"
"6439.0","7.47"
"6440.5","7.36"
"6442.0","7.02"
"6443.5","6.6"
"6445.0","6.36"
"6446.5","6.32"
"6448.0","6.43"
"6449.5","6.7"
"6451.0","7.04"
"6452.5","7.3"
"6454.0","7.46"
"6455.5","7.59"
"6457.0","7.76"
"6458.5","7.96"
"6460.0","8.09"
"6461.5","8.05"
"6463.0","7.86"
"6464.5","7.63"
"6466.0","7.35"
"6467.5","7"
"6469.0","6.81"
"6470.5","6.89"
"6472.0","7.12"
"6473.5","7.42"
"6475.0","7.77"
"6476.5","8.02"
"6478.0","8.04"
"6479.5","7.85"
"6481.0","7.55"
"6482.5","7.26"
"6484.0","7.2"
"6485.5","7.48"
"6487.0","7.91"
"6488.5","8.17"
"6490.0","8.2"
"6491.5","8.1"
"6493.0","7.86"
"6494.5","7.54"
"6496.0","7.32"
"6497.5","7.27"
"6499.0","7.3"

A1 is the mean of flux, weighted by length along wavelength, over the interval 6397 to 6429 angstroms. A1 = 7.37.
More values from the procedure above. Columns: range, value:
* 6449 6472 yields 7.43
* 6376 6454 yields 7.25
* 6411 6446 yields 7.3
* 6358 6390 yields 7.36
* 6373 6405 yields 7.27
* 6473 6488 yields 7.66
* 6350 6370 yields 7.87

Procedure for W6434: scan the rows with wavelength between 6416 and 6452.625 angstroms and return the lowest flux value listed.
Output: 6.32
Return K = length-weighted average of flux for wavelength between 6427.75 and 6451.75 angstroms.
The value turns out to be 7.14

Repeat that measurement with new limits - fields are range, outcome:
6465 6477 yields 7.29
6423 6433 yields 7.08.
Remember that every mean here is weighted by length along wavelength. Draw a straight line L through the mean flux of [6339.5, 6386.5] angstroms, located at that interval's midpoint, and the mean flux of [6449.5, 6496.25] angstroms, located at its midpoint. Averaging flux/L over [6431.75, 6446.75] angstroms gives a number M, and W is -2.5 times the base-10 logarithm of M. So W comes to 0.04 mag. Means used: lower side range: 7.53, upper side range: 7.59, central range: 7.29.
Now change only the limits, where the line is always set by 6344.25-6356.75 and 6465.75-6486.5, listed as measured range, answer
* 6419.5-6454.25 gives 0.06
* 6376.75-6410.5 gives 0.05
